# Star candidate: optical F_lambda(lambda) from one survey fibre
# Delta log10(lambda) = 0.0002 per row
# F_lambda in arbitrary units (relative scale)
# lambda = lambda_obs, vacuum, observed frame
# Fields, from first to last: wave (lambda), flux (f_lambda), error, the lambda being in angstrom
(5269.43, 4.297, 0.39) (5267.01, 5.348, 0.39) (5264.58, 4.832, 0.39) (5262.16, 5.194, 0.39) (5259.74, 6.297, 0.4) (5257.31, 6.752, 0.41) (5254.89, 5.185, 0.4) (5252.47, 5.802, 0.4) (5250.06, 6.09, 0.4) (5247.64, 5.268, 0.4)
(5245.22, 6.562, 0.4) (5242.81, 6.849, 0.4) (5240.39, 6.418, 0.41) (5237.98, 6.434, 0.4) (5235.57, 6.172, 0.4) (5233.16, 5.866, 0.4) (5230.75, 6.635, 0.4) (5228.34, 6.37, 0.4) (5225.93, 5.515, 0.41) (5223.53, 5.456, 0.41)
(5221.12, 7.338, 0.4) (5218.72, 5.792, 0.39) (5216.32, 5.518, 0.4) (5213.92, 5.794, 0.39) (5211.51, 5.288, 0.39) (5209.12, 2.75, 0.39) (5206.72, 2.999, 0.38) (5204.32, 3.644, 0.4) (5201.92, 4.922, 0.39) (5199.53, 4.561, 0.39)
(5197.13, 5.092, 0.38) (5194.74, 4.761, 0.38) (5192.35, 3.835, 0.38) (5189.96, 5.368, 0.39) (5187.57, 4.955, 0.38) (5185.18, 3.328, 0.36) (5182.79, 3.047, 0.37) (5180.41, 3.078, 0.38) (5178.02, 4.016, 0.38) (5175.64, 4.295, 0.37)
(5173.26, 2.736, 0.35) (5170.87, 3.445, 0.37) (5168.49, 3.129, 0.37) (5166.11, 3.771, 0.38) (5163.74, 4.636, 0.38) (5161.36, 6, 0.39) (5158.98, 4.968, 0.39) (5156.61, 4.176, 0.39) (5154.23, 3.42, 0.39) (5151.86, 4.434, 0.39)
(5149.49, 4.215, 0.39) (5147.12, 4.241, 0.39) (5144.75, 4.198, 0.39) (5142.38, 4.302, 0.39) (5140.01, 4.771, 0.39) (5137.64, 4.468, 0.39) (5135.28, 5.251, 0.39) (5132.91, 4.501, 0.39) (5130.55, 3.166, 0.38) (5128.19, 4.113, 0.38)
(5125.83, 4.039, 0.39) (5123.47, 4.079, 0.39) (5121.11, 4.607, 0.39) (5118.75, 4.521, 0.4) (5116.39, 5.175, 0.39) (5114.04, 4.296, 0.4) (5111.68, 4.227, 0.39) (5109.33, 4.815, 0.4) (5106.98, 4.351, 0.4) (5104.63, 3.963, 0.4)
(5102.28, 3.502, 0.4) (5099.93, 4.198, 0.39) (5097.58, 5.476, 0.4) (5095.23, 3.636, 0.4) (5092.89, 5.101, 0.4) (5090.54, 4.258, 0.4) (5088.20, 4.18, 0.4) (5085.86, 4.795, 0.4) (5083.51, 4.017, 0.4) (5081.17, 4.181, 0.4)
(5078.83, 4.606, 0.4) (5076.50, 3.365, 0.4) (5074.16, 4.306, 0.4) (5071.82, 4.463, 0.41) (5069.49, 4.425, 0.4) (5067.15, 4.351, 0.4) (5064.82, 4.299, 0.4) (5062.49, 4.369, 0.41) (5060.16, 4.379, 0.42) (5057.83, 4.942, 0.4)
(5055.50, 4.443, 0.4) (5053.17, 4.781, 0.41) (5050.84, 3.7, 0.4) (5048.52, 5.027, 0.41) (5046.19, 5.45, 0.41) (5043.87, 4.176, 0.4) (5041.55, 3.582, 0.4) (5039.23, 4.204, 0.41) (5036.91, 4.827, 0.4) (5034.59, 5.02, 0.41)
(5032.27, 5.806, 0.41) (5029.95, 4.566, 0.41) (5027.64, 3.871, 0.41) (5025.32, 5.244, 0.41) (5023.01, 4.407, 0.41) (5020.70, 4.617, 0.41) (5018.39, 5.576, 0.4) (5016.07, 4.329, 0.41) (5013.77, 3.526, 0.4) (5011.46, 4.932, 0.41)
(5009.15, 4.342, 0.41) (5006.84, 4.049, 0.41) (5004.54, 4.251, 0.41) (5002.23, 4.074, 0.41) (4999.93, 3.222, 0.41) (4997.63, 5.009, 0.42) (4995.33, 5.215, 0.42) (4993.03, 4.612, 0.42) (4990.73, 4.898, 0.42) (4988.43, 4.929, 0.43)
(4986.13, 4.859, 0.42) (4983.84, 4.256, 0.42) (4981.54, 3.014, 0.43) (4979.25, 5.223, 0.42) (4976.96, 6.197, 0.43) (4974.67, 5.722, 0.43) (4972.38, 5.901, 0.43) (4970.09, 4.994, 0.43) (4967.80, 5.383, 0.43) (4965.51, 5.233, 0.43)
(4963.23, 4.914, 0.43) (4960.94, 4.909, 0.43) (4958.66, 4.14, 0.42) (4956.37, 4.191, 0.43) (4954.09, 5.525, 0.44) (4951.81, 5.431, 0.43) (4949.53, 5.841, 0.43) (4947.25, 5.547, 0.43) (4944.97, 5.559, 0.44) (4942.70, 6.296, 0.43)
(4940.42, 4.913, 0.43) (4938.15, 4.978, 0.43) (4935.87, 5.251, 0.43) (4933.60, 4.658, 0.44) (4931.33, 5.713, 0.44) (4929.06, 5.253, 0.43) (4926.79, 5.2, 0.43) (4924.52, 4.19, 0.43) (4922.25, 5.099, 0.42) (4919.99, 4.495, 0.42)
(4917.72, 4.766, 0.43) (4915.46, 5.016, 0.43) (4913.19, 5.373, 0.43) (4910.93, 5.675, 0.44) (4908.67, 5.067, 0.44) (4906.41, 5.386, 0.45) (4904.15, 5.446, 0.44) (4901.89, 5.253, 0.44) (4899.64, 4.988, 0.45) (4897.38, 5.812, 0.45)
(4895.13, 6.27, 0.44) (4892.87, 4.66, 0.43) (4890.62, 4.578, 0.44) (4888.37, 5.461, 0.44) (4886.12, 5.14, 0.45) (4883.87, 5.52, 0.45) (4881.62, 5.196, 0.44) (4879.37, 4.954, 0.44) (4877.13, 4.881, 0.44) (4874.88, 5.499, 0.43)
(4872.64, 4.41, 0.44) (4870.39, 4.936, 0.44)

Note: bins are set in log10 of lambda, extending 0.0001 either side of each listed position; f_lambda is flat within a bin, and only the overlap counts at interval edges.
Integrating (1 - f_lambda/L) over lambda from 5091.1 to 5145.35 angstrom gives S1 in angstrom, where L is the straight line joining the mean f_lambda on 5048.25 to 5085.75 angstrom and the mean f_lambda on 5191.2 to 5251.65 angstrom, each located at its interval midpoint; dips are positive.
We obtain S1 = 3.8 angstrom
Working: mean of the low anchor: 4.35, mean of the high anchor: 5.44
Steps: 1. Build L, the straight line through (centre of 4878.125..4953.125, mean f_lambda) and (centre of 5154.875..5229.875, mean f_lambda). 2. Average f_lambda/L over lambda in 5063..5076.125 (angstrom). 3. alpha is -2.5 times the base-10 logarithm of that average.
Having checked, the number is 0.13 mag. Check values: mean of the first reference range 5.24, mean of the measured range 4.31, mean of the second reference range 4.54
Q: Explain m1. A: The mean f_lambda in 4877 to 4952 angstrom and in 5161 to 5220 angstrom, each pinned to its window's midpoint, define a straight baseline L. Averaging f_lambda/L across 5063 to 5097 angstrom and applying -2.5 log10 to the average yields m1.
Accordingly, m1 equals 0.082 mag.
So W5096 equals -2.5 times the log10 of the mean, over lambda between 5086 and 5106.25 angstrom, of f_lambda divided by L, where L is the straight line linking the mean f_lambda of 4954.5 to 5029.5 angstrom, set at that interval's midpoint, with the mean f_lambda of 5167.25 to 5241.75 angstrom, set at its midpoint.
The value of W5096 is 0.10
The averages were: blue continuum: 4.7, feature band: 4.32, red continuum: 4.8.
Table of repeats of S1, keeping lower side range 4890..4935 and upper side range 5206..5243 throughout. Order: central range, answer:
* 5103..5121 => 3.42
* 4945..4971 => 0.55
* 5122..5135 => 3.41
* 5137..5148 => 2.30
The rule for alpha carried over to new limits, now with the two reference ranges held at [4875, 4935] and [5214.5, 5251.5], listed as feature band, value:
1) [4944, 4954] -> -0.06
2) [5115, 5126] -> 0.27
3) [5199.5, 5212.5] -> 0.46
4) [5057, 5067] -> 0.25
